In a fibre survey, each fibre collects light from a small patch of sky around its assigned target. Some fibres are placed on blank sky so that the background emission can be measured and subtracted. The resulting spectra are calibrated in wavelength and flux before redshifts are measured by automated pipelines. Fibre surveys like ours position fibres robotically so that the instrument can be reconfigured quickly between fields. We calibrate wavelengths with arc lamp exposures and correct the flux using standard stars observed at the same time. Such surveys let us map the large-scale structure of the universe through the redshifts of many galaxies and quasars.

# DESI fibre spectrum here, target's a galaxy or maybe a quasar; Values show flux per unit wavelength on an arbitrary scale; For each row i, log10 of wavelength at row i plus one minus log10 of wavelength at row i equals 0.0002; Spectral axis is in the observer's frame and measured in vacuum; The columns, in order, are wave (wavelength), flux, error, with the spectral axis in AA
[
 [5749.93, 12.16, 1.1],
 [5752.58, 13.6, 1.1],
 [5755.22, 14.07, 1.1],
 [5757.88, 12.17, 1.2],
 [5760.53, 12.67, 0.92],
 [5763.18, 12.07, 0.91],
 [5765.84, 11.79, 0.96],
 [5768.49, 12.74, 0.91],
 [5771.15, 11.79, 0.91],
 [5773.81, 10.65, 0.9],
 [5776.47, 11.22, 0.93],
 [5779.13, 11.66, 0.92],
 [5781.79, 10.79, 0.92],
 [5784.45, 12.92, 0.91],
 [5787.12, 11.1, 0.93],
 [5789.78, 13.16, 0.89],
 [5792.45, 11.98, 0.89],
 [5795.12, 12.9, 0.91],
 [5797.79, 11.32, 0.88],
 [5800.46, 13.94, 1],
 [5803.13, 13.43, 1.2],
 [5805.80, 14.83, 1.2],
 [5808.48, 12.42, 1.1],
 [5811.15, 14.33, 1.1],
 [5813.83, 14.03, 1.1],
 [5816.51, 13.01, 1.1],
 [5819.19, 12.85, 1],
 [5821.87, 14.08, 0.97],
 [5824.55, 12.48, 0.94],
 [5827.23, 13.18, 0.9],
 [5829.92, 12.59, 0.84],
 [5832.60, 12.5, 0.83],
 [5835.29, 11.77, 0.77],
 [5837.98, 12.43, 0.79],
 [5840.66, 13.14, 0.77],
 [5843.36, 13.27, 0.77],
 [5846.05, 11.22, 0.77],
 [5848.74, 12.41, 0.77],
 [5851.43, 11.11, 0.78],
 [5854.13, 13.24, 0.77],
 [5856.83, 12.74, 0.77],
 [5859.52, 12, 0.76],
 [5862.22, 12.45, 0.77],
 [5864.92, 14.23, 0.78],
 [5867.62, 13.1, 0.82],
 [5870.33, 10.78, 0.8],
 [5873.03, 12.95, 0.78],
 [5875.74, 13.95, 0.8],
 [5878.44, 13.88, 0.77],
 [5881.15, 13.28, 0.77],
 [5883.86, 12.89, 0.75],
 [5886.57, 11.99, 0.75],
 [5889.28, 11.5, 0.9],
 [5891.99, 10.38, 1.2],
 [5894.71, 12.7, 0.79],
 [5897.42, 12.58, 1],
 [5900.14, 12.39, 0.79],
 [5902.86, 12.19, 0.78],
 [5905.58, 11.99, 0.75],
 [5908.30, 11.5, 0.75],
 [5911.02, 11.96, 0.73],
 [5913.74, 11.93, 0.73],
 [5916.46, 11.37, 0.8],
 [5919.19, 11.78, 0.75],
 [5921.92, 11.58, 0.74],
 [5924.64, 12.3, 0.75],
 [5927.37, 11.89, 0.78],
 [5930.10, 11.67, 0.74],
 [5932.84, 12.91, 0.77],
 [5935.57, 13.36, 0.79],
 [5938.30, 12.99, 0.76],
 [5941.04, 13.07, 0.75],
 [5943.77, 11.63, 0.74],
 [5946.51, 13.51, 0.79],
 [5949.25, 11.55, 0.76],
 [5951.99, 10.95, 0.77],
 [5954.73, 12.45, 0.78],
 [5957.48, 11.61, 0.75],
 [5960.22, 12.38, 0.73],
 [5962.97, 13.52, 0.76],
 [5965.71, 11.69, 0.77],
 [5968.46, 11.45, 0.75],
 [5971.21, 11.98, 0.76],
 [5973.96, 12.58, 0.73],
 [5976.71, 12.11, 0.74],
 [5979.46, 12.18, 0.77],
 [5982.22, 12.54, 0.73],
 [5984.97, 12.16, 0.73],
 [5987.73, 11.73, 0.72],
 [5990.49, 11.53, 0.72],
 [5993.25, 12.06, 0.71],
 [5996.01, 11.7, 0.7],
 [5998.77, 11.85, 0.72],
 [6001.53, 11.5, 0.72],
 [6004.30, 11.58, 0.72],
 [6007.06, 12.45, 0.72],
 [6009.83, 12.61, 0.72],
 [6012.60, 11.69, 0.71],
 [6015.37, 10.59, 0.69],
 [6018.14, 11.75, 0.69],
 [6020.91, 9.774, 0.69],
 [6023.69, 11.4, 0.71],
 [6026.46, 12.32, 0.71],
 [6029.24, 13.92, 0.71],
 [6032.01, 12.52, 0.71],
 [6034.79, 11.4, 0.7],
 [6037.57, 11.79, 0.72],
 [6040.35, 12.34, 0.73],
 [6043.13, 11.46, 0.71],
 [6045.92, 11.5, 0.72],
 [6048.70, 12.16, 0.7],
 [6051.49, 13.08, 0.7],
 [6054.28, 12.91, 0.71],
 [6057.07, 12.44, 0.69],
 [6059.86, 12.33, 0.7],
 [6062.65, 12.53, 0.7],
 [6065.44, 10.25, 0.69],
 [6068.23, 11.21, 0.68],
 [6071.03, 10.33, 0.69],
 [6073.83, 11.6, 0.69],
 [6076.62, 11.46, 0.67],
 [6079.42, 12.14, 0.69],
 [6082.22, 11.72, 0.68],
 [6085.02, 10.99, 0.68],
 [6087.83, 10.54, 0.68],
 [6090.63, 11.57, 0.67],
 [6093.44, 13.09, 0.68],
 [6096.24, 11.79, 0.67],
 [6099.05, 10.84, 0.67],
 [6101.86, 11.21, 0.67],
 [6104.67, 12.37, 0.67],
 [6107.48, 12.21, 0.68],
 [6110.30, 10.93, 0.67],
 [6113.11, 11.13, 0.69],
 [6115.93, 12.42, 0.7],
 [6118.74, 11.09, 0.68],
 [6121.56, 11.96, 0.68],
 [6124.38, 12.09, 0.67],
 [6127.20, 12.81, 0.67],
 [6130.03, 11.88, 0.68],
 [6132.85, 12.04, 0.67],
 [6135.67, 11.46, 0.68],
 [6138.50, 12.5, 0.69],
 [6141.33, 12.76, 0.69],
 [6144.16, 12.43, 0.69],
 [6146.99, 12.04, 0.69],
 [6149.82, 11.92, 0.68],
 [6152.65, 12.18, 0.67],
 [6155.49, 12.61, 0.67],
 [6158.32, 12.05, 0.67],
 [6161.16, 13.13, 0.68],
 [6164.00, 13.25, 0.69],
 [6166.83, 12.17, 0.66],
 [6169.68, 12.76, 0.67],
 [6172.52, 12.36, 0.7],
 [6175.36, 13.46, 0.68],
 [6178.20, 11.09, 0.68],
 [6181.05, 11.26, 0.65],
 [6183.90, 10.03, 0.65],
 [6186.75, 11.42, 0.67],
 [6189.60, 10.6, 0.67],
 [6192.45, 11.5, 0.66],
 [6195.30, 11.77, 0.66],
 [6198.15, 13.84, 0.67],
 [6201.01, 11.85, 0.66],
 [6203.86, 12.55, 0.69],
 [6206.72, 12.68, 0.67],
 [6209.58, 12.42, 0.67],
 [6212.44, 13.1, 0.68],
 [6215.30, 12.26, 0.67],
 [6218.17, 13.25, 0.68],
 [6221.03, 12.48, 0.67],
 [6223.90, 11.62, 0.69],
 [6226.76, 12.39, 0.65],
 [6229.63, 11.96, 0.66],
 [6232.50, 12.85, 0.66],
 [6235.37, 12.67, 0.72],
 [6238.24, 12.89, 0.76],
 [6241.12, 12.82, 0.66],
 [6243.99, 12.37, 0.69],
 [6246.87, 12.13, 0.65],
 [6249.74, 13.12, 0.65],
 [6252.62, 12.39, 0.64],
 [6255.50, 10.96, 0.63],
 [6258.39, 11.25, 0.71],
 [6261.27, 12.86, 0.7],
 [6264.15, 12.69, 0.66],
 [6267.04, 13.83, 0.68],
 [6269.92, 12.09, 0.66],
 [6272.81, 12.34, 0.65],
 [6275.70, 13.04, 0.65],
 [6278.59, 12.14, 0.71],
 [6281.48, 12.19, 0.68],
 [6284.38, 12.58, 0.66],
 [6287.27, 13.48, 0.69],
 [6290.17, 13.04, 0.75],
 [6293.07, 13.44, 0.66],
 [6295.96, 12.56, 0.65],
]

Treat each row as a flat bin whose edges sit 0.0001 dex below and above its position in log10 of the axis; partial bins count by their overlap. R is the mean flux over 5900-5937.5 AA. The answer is 12.1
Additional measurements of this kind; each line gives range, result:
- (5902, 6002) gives 12.1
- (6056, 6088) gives 11.5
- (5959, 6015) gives 12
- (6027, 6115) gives 11.8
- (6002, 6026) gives 11.5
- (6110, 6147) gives 12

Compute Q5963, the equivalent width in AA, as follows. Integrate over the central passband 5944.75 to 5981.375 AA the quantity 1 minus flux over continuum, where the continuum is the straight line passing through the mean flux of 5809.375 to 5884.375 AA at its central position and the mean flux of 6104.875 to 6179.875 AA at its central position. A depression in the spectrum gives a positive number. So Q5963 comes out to 1.3 AA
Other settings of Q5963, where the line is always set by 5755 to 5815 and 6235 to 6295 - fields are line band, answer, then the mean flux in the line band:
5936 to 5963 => 0.4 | 12.3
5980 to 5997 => 0.8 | 12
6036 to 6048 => 0.7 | 11.8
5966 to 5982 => 0.6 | 12.1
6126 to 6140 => 0.5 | 12.1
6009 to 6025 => 1.6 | 11.3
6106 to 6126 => 1.4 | 11.7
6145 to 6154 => 0.4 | 12.1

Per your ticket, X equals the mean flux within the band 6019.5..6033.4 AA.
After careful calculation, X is 12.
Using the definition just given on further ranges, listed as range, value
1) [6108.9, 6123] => 11.5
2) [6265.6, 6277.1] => 12.8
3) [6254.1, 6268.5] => 12.3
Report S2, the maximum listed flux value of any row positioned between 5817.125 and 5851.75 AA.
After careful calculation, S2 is 14.08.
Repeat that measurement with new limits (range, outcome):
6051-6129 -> 13.09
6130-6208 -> 13.84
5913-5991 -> 13.52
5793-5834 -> 14.83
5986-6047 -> 13.92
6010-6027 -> 12.32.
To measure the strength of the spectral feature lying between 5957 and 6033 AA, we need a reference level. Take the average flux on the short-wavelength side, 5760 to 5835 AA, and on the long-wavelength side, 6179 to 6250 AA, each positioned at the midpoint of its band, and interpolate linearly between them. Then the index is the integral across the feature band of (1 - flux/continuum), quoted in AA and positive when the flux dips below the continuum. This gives 2.6 AA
